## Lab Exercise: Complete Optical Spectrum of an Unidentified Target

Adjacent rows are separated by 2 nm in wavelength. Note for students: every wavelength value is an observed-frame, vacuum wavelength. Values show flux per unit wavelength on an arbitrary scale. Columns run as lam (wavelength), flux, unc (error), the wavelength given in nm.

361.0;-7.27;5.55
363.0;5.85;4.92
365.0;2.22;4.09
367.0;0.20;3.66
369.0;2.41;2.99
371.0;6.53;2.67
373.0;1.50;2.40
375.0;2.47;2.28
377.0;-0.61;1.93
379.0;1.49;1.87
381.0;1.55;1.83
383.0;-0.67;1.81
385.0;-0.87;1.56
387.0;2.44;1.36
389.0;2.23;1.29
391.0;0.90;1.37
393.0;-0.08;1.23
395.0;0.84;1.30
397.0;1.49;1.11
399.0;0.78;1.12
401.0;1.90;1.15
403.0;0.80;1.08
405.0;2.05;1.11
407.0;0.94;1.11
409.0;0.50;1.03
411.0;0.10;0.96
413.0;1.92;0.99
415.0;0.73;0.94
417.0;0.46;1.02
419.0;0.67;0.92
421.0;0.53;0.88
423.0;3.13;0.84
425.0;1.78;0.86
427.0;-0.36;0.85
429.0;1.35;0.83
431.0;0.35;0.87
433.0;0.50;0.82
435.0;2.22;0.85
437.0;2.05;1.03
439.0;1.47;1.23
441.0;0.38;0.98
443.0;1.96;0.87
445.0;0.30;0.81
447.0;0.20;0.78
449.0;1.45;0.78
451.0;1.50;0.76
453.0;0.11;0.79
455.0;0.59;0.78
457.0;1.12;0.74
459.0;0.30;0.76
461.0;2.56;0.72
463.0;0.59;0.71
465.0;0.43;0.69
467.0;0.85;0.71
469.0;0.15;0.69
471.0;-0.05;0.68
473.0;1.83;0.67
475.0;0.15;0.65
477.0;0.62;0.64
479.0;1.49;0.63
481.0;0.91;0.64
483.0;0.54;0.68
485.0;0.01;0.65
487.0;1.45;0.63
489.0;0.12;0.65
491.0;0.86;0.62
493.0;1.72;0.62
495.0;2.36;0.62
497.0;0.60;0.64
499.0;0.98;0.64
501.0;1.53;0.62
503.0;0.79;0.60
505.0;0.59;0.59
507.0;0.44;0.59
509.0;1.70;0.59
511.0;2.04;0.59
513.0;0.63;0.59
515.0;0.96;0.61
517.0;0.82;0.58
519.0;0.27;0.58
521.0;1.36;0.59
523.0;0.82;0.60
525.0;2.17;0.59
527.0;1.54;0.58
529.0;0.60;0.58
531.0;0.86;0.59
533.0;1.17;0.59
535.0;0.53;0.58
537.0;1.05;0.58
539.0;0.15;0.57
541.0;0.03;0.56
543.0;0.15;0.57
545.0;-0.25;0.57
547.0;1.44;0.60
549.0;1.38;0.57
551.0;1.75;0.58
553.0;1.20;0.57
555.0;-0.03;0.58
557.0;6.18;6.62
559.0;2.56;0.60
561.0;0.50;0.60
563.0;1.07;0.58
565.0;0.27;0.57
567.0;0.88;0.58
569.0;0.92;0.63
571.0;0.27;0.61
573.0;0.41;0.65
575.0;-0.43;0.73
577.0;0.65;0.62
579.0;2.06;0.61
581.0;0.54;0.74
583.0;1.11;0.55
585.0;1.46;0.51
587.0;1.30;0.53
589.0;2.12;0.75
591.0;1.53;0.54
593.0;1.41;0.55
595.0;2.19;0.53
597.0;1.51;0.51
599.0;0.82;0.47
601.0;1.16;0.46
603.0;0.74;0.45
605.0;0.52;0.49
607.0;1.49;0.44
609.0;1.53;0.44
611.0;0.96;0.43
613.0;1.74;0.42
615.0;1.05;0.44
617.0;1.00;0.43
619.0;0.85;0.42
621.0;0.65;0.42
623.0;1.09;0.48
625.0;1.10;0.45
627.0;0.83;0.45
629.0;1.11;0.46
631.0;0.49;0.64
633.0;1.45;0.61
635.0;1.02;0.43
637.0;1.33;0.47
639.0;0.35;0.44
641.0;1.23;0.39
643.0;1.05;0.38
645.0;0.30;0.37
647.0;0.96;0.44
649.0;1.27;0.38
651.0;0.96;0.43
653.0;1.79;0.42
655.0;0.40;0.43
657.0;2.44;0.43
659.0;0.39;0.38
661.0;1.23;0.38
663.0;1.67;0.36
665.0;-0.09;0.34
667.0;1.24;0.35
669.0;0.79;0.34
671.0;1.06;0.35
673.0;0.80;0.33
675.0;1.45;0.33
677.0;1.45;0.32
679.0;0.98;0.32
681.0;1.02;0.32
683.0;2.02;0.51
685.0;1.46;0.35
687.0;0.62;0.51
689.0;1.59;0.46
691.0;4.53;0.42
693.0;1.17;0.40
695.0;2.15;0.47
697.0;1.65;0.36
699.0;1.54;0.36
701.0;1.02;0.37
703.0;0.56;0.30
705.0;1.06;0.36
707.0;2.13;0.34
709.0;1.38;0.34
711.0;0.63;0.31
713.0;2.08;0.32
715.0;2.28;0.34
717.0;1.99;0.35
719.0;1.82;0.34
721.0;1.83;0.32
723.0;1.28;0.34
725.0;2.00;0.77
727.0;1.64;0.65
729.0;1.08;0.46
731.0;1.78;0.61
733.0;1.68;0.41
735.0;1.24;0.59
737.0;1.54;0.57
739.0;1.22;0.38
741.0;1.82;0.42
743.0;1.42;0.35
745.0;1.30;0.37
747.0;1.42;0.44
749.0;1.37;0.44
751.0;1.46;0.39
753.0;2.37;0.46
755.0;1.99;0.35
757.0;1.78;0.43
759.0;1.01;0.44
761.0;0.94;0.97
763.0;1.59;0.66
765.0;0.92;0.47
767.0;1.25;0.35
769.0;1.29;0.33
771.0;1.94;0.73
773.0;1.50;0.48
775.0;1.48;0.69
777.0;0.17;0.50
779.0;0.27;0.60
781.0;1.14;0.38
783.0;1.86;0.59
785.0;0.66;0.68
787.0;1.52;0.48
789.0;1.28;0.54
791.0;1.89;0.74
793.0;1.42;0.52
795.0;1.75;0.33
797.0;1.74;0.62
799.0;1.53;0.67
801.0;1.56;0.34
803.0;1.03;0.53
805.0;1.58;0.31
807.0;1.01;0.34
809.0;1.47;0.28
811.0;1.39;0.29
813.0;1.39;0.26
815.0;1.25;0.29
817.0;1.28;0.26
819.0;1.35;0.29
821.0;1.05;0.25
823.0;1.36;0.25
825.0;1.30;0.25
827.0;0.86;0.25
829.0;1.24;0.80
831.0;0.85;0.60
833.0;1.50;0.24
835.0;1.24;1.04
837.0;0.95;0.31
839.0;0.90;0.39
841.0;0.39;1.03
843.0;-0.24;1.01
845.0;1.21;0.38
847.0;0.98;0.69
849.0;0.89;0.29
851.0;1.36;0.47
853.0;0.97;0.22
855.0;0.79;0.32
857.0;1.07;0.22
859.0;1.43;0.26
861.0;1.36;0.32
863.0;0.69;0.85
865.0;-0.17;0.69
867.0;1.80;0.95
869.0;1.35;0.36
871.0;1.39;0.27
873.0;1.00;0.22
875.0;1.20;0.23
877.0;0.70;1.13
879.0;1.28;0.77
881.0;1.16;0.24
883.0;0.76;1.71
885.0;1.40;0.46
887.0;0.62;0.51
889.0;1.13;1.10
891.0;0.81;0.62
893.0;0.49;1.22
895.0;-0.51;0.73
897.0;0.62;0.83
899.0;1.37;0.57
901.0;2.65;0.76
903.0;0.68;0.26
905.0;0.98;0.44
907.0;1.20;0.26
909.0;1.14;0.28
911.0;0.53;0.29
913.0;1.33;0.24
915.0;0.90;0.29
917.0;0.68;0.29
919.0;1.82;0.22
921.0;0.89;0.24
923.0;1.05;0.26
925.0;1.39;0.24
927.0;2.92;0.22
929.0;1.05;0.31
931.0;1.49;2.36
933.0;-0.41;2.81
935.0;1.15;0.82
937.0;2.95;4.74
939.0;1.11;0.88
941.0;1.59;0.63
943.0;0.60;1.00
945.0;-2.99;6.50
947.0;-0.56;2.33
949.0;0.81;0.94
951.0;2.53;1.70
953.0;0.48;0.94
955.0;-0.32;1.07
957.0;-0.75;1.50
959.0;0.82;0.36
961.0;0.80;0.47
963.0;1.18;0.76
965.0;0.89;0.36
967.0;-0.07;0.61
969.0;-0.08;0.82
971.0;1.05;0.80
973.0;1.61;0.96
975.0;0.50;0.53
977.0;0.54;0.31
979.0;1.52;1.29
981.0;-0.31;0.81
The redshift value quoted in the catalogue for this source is 0.85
